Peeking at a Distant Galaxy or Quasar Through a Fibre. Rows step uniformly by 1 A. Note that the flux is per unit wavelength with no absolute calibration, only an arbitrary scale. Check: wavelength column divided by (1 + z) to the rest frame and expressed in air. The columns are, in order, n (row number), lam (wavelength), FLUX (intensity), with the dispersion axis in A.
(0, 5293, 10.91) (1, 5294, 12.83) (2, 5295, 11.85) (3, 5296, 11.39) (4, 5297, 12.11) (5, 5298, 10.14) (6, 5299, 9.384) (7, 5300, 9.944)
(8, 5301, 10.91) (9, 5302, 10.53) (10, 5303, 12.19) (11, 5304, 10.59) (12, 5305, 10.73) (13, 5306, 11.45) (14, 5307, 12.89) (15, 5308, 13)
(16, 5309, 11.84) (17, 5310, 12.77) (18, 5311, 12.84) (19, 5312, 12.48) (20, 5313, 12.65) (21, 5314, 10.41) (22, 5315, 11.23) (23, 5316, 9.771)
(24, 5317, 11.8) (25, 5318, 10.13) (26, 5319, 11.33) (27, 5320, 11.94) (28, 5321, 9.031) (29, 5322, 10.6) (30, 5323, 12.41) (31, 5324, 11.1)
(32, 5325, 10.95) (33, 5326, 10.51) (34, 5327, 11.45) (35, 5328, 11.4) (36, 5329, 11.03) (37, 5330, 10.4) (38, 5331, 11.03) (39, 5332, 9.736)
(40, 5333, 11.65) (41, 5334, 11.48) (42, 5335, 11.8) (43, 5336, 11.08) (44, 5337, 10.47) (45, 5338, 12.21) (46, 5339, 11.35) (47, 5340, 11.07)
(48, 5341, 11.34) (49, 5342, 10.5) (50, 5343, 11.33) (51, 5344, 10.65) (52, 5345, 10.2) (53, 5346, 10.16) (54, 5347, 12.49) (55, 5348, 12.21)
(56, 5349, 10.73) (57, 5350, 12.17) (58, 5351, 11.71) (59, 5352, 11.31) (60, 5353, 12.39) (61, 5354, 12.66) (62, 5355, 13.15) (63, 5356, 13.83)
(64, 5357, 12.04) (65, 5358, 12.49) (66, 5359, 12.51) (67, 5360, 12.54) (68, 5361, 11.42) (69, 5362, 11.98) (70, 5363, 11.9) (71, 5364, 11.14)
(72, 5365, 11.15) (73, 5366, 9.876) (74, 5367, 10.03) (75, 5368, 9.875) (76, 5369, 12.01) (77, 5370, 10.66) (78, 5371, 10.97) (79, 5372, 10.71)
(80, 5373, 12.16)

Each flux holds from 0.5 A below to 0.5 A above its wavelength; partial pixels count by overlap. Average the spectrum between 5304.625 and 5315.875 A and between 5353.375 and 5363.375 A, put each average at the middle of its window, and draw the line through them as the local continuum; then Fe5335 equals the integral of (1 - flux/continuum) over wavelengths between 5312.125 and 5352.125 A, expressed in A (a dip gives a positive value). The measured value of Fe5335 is 3.5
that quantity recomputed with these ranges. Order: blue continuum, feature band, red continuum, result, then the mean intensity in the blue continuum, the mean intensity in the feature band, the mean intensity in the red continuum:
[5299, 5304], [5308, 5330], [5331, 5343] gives -0.8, 10.7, 11.3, 11.2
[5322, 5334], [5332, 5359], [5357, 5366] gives -0.4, 11.1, 11.6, 11.8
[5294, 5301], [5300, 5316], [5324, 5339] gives -0.9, 11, 11.6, 11.1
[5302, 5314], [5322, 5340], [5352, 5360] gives 1.7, 12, 11.2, 12.6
